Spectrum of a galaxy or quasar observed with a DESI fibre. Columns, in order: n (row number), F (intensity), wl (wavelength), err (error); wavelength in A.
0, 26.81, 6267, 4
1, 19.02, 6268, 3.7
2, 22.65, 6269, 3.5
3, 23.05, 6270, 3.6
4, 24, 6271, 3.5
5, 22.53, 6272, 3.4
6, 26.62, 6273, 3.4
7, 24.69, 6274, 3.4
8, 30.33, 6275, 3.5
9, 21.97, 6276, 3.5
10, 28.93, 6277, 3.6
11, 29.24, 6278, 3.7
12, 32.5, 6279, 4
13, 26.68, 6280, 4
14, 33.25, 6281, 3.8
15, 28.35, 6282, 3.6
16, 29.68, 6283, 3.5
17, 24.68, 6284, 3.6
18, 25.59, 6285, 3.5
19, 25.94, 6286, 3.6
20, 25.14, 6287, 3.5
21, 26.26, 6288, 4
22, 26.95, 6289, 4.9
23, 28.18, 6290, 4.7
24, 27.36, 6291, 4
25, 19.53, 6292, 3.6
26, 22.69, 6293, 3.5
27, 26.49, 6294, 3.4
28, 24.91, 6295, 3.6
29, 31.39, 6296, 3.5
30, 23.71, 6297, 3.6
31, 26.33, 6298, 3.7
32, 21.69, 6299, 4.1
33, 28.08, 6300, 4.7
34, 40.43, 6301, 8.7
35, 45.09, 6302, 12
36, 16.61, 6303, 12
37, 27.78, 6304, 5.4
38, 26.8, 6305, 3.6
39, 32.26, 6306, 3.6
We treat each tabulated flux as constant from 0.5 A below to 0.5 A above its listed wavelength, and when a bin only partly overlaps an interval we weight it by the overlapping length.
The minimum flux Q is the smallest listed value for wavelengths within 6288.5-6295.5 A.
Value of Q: 19.53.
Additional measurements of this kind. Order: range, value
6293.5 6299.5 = 21.69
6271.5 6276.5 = 21.97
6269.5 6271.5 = 23.05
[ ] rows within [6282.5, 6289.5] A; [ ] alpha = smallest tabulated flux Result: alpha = 24.68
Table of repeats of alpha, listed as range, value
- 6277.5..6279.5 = 29.24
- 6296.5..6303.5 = 16.61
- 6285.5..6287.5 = 25.14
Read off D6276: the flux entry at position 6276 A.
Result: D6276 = 21.97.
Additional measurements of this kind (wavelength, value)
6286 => 25.94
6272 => 22.53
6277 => 28.93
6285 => 25.59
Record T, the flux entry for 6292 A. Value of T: 19.53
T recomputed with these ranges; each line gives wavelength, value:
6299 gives 21.69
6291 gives 27.36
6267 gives 26.81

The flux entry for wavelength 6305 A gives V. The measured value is 26.8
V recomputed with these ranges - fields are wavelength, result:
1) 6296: 31.39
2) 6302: 45.09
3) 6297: 23.71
